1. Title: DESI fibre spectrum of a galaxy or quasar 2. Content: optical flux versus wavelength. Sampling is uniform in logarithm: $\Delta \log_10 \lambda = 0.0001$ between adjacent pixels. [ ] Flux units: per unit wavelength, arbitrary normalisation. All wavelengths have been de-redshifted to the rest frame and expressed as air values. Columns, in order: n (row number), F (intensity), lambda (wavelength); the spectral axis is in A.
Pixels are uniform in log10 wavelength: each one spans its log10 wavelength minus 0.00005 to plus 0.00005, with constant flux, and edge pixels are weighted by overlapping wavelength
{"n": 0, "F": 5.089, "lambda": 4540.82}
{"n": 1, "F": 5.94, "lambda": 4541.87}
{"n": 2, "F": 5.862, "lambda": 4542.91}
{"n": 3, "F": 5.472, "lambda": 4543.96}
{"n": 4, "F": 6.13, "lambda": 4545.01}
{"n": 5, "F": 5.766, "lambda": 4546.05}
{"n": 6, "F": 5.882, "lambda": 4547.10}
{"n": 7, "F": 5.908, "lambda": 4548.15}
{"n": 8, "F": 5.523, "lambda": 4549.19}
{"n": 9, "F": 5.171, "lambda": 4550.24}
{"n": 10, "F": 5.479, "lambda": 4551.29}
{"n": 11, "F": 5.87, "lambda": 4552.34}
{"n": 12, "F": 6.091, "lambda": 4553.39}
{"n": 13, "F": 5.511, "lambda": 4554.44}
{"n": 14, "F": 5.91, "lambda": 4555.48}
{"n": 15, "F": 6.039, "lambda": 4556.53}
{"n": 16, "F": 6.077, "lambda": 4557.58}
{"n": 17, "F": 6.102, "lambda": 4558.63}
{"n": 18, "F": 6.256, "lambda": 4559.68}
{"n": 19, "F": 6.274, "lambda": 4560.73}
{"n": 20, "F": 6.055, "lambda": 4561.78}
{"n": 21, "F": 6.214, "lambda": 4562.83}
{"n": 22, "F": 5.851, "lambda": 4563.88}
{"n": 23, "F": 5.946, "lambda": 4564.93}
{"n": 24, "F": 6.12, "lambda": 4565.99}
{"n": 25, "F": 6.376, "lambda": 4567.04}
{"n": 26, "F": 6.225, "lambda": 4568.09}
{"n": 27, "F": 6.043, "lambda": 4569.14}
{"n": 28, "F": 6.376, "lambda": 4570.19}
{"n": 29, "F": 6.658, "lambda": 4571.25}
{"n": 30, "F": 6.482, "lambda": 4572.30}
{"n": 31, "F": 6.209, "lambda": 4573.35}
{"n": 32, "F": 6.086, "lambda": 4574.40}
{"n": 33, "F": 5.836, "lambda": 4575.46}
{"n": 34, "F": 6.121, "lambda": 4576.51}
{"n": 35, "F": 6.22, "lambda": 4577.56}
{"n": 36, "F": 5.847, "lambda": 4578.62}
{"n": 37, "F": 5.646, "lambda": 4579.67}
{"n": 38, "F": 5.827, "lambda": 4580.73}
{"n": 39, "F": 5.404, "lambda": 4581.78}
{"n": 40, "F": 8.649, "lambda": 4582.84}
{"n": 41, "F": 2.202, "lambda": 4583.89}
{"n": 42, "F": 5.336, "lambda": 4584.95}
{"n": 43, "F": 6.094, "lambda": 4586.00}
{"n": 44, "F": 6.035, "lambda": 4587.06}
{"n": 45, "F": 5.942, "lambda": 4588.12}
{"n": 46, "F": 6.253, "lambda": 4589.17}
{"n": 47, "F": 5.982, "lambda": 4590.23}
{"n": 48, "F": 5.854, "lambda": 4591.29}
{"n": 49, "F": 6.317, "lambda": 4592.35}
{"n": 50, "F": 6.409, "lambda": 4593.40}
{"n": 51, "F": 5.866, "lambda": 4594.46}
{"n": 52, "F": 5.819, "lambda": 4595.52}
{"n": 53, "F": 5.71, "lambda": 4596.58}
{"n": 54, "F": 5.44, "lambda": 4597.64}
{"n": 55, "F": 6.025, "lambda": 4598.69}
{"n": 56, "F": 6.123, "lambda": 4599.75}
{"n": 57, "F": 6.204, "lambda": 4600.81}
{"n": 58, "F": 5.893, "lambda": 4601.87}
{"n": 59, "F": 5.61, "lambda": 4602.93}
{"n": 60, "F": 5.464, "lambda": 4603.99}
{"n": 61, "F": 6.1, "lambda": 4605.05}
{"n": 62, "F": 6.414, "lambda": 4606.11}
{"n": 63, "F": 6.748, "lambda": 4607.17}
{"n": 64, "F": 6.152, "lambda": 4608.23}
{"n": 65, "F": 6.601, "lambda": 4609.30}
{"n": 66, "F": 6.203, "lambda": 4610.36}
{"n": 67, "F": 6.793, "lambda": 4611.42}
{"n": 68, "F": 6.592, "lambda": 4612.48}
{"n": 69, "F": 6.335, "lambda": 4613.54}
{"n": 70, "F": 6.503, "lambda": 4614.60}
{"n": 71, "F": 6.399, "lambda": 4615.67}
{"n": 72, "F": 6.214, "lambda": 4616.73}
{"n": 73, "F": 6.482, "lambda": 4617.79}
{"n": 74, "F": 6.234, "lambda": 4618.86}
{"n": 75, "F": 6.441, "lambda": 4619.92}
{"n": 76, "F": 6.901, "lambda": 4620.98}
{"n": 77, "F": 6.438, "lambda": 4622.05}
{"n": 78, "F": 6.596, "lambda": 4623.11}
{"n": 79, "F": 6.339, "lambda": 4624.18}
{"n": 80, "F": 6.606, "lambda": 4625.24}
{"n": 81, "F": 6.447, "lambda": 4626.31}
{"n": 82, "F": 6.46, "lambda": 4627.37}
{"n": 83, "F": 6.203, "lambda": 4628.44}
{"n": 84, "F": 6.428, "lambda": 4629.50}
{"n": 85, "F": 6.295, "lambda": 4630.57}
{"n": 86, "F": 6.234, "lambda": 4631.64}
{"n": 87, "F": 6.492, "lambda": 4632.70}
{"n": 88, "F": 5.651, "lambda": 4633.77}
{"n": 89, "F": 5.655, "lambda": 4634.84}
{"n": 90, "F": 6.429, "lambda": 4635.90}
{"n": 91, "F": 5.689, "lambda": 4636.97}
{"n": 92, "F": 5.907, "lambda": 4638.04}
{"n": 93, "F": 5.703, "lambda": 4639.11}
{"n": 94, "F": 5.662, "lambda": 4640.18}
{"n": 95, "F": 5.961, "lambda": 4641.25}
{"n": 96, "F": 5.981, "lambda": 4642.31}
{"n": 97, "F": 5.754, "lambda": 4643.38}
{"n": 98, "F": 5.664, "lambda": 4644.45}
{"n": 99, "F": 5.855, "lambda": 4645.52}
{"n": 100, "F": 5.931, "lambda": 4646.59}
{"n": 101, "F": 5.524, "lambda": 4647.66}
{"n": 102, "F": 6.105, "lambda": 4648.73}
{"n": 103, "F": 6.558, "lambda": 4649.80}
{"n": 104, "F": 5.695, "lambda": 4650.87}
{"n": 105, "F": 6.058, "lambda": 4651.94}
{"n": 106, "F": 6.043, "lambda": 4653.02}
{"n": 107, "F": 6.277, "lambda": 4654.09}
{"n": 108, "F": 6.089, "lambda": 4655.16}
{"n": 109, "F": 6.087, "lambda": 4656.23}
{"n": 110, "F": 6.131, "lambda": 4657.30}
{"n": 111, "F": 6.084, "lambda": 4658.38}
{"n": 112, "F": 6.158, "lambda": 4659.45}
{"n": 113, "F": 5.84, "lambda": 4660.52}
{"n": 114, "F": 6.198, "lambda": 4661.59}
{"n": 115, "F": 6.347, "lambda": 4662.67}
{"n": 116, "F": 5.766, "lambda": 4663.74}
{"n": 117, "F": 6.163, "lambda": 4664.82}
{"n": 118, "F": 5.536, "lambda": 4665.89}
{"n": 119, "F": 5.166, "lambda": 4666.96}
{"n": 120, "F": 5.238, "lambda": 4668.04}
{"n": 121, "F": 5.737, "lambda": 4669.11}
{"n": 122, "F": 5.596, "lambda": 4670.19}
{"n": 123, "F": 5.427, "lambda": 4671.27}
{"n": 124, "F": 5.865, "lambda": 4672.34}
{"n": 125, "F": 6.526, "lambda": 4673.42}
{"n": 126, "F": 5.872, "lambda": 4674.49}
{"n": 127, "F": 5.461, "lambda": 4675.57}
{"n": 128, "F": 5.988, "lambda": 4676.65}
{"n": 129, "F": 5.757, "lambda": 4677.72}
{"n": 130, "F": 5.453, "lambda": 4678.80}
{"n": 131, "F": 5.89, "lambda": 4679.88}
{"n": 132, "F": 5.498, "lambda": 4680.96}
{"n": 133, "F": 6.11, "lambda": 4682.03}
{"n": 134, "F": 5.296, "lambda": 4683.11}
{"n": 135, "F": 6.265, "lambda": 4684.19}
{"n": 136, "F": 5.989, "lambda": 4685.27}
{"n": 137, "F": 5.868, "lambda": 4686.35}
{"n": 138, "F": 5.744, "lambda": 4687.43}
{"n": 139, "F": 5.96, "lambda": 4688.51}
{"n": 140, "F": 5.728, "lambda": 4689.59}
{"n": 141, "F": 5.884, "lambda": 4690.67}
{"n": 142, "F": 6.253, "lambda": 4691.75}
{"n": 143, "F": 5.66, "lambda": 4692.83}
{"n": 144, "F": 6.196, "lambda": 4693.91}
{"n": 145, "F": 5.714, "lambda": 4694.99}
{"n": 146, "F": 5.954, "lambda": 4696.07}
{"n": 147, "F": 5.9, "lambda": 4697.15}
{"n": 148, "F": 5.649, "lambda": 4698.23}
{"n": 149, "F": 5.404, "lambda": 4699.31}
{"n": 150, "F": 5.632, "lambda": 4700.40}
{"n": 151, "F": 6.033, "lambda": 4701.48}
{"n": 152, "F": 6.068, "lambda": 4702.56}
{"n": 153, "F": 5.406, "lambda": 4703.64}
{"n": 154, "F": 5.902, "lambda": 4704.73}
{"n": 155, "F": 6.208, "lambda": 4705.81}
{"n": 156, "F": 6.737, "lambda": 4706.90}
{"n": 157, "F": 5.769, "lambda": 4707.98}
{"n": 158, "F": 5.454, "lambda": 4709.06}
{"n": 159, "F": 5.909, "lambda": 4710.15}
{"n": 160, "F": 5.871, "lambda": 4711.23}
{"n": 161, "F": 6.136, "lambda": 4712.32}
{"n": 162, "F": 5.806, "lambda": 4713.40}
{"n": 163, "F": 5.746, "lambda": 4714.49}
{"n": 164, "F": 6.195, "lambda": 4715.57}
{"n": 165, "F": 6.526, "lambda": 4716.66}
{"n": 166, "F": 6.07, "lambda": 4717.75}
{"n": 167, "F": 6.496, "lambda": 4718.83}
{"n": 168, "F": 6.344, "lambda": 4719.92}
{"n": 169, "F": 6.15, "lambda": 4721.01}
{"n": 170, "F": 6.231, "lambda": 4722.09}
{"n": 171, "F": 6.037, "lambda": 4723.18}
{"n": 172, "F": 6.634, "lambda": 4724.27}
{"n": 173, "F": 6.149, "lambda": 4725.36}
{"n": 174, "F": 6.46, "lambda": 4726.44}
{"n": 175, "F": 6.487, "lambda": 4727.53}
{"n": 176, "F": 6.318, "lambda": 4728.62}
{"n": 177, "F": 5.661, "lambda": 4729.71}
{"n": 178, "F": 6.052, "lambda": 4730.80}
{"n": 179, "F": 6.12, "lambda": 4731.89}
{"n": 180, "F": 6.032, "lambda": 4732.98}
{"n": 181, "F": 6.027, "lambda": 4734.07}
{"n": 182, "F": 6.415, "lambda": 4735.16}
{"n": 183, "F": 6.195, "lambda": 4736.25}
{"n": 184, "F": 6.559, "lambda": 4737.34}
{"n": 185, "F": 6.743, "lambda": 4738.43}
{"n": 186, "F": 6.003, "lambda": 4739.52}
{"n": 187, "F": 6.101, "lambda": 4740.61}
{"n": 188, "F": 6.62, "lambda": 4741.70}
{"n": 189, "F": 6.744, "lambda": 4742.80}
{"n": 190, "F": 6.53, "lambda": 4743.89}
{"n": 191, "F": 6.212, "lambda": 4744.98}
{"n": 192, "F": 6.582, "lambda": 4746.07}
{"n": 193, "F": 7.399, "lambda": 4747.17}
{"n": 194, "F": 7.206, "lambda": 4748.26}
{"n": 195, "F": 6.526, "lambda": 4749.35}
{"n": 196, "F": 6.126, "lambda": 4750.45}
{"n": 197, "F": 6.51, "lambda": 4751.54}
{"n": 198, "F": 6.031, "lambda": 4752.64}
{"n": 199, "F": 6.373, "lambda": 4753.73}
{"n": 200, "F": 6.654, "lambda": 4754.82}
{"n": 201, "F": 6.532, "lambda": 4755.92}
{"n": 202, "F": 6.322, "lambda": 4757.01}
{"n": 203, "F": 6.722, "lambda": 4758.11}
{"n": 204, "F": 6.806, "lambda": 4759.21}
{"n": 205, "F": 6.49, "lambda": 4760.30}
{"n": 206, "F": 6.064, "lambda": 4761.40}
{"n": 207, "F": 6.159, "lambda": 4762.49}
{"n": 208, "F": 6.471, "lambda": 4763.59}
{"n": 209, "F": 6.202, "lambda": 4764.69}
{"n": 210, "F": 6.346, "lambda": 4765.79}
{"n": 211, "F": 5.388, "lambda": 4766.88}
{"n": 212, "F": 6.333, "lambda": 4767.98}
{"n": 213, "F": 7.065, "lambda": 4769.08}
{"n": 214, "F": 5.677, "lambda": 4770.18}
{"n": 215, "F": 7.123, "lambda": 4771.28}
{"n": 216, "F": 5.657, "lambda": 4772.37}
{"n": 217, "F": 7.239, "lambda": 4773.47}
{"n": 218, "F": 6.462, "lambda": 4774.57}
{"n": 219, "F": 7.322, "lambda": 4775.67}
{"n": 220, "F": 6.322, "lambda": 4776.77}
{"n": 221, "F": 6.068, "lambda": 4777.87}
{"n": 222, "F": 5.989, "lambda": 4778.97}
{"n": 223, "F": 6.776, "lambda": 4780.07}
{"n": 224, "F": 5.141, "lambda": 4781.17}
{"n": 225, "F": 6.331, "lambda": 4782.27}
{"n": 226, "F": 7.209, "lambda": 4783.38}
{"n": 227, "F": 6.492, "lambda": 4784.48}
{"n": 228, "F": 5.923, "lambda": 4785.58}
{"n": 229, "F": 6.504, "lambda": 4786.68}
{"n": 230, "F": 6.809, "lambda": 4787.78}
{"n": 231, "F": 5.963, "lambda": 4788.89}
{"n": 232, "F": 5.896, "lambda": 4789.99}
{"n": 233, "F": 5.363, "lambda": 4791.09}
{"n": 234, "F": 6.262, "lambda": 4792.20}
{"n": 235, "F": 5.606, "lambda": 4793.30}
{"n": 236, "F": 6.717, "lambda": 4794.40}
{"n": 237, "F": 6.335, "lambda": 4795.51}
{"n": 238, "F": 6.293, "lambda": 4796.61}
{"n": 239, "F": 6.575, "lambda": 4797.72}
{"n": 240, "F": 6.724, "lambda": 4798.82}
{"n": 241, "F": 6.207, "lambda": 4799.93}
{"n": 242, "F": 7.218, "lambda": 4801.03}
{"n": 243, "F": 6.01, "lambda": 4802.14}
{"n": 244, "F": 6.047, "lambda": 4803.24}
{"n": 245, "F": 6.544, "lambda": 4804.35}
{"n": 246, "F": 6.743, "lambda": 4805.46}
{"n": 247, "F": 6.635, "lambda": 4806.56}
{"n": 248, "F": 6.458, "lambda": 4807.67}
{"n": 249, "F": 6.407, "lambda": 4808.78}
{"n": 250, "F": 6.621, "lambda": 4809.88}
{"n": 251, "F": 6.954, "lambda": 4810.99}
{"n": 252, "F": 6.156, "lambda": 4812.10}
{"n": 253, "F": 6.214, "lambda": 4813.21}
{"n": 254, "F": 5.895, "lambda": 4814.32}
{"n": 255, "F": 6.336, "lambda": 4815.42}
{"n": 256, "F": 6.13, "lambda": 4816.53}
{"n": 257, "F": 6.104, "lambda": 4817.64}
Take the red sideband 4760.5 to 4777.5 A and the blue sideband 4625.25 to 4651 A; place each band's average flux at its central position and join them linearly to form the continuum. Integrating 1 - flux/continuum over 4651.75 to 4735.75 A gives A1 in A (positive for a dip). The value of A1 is 3.0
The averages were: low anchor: 6.03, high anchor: 6.39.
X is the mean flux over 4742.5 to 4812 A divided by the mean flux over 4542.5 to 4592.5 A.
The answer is 1.1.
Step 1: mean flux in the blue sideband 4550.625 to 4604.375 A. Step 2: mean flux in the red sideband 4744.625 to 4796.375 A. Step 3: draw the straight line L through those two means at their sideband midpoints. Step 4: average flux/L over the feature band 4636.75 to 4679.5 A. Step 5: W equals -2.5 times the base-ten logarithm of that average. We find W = 0.048 mag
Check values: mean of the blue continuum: 5.97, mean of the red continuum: 6.38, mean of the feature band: 5.87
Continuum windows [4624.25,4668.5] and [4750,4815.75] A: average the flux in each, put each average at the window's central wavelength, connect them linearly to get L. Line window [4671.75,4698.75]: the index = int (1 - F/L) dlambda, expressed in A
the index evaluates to 1.1 A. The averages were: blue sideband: 6.01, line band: 5.86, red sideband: 6.36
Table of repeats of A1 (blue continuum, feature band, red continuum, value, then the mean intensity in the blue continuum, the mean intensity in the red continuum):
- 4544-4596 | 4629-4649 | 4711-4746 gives 0.5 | 5.96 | 6.25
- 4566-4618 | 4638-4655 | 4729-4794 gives 0.7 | 6.08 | 6.35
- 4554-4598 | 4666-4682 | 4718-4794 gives 1.3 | 5.99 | 6.34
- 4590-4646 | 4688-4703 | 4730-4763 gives 1.1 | 6.16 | 6.42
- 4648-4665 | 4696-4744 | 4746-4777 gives 1.6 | 6.09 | 6.49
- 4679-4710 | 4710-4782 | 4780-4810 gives -2.7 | 5.86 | 6.34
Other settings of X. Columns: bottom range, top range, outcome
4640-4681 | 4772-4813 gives 1.09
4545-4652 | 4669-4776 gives 1.02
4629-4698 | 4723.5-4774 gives 1.08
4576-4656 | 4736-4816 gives 1.05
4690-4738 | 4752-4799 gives 1.05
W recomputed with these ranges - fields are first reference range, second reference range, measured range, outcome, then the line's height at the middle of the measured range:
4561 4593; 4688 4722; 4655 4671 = 0.022 mag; 5.98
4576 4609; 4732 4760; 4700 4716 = 0.073 mag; 6.34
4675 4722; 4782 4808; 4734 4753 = -0.063 mag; 6.12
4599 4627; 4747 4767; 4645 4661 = 0.059 mag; 6.37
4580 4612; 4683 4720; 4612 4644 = -0.047 mag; 5.97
